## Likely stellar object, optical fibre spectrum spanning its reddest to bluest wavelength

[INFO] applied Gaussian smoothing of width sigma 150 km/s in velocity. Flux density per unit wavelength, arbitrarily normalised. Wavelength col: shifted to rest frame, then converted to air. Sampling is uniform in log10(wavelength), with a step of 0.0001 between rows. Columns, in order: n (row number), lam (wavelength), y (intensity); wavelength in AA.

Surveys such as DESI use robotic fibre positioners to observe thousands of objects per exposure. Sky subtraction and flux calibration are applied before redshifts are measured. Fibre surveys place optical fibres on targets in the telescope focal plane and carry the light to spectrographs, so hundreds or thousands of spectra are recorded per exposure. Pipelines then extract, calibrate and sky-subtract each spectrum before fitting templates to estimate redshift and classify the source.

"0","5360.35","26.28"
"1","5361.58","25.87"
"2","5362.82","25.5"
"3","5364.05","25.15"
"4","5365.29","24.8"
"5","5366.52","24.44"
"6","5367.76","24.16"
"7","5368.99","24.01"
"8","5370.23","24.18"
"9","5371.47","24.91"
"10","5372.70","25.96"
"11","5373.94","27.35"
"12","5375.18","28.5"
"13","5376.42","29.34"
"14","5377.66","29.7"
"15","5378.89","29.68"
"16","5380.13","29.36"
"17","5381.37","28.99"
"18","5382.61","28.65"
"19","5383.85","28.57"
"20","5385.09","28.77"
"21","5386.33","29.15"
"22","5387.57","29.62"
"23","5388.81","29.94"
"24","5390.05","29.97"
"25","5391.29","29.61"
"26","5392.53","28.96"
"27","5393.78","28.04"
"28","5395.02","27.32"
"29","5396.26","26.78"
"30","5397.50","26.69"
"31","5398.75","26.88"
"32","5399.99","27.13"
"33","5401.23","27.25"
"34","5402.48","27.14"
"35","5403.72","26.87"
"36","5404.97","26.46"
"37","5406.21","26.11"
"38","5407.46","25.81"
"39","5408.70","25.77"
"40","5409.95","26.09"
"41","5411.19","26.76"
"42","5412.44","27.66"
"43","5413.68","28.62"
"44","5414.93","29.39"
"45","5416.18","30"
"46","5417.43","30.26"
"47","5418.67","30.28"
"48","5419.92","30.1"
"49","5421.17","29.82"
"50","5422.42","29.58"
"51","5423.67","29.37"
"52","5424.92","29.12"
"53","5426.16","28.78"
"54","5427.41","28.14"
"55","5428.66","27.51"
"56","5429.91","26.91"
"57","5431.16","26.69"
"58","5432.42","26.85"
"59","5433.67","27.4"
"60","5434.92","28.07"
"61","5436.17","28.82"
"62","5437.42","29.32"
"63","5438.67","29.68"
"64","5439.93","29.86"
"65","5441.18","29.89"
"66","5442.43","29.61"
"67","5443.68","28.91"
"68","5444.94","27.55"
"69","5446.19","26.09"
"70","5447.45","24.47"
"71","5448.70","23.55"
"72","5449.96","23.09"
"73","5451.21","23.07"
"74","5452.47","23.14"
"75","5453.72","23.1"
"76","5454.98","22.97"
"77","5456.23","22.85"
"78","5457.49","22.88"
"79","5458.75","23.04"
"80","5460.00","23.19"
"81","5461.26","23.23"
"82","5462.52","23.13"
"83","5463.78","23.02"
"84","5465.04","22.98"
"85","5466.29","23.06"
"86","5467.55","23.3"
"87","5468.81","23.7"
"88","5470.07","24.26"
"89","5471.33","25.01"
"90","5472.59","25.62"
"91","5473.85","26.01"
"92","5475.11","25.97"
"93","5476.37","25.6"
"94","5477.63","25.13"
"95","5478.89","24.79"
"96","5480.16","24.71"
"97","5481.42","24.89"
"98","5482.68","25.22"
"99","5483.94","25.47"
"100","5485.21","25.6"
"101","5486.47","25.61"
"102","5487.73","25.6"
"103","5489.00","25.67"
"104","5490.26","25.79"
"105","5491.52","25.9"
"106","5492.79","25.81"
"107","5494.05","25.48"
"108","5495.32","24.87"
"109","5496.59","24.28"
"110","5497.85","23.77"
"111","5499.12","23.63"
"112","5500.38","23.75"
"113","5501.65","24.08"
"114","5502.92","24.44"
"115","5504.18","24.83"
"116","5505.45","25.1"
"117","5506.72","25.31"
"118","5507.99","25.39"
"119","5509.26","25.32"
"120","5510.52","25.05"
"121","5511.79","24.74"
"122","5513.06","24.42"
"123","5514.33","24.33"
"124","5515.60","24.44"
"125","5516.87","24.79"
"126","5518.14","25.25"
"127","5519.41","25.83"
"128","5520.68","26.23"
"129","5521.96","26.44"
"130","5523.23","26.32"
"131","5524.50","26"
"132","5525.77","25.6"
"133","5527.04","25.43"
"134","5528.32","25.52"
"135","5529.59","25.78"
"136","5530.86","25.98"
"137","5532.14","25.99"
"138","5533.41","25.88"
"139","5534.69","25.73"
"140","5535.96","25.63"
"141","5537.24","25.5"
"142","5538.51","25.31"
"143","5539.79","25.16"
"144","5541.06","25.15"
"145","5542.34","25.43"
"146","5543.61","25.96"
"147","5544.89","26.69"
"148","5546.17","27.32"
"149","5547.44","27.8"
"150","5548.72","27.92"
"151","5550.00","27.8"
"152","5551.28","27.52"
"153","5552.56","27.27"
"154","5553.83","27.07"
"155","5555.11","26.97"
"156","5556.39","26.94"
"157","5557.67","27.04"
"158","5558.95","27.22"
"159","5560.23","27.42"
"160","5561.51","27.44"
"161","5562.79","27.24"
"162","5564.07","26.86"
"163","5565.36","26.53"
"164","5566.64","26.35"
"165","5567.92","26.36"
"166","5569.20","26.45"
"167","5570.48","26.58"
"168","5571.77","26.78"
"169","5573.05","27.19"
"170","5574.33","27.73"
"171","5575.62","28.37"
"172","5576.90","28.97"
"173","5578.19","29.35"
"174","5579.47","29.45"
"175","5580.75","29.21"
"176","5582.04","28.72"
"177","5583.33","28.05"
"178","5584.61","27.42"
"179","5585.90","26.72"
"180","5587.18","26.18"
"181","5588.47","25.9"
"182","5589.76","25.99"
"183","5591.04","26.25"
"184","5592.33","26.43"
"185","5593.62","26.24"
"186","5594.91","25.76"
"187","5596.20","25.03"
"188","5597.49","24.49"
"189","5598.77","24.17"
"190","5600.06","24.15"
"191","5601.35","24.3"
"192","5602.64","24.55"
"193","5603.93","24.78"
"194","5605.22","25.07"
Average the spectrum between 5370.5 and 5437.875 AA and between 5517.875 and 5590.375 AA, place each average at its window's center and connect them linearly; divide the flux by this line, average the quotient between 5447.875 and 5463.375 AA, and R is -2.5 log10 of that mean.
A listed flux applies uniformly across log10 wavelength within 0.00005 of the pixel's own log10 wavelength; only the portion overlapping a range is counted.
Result 0.19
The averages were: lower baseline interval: 28.1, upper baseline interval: 26.8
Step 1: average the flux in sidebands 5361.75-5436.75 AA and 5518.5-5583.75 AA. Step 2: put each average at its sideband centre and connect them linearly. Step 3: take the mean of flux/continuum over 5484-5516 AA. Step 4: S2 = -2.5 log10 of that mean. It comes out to 0.09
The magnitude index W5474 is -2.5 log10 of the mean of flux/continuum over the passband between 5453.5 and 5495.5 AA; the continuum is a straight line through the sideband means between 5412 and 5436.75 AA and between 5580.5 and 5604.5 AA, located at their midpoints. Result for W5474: 0.14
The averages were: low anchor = 28.7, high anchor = 26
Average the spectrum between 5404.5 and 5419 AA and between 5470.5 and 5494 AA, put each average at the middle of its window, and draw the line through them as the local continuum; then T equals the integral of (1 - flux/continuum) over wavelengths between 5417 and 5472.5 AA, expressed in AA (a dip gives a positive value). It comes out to 1.0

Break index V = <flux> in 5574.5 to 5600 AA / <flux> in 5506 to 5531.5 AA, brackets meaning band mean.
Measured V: 1.1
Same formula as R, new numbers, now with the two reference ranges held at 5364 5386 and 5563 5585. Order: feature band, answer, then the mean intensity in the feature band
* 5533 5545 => 0.08 mag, 25.6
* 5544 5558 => 0.01 mag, 27.3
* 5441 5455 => 0.08 mag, 25.4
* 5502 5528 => 0.09 mag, 25.3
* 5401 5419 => -0.02 mag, 27.6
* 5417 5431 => -0.07 mag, 29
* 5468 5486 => 0.09 mag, 25.1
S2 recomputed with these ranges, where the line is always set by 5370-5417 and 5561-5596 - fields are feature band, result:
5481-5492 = 0.08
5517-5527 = 0.06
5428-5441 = -0.02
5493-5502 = 0.13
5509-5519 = 0.11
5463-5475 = 0.14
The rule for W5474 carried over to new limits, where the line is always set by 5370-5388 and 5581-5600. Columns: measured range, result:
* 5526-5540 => 0.048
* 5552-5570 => -0.018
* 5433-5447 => -0.036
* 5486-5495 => 0.062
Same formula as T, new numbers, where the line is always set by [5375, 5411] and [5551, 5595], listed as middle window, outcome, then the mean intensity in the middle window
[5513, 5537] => 1.6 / 25.6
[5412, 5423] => -0.6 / 29.6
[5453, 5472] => 3.0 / 23.3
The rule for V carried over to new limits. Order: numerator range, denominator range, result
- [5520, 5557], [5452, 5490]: 1.08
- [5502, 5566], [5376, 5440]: 0.92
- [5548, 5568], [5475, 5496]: 1.07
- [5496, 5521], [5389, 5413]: 0.91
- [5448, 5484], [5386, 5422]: 0.85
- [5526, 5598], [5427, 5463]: 1.03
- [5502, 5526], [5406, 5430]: 0.89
